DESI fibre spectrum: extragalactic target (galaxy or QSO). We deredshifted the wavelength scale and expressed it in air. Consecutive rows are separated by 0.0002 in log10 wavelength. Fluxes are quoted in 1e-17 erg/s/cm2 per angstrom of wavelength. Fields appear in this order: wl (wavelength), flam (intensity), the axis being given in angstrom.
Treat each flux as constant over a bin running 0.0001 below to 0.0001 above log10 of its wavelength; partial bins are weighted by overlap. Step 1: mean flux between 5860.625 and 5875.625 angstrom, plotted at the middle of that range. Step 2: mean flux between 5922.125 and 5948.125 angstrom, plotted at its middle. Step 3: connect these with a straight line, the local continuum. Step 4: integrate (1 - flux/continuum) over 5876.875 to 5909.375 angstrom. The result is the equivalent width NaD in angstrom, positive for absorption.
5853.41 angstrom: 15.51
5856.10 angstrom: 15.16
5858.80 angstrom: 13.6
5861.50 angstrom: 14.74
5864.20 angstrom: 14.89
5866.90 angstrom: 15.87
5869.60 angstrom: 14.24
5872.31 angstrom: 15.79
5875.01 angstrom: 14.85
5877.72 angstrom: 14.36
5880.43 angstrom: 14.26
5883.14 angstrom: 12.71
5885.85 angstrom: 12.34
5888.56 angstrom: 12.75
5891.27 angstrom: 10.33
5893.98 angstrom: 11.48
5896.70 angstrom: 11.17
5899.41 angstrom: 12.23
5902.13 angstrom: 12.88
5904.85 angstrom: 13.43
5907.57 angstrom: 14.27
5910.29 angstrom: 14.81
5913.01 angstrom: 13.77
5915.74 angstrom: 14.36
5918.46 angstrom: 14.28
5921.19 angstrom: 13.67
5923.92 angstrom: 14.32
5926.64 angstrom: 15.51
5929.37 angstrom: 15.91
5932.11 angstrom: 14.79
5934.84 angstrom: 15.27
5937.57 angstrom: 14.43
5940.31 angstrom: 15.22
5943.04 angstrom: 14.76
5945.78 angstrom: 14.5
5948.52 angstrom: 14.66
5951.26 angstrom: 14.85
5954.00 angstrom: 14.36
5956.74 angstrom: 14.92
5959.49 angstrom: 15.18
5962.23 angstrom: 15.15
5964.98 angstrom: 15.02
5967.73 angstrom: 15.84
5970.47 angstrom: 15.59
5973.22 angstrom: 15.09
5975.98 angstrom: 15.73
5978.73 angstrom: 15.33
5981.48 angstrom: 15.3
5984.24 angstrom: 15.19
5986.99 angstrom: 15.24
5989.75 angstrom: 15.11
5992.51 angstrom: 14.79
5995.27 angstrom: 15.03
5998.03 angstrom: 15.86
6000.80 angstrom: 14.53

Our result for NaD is 5.1 angstrom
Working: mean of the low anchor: 15.1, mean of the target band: 12.7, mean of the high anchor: 14.9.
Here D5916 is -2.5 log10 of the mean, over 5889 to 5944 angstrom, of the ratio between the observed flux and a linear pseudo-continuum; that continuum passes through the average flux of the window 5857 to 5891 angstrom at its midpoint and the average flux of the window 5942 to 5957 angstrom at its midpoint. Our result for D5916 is 0.05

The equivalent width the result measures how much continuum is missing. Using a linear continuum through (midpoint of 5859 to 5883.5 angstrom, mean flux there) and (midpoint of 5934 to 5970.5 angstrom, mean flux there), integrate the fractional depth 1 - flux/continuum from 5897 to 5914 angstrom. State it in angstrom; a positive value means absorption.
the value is 1.6 angstrom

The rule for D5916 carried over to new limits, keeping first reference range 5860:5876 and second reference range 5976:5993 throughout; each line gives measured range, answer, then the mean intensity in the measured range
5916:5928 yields 0.05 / 14.4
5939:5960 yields 0.03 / 14.8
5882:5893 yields 0.25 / 12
